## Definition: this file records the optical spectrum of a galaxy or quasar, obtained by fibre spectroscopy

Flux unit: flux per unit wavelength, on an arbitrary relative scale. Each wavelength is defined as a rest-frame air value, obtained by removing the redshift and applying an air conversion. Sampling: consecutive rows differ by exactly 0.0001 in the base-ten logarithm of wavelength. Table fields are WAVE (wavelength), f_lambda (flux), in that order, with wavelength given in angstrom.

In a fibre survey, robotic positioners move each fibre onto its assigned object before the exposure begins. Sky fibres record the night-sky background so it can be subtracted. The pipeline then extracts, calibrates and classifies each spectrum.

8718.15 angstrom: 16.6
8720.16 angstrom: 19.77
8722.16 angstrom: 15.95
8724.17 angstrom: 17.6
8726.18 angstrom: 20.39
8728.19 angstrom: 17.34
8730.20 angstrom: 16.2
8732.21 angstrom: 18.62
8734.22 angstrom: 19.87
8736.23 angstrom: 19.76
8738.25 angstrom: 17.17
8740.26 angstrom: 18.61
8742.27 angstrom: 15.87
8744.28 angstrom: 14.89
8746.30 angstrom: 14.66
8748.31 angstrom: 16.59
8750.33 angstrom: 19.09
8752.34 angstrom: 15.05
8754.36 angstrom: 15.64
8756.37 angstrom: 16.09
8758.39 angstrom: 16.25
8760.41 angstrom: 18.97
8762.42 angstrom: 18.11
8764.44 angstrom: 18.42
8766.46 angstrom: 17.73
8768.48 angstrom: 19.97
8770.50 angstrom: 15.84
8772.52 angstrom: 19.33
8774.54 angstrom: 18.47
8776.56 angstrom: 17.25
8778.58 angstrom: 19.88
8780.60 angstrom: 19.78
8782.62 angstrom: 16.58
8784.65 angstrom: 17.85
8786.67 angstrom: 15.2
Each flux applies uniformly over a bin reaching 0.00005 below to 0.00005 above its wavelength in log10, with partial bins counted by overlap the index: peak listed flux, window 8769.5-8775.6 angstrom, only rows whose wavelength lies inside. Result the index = 19.33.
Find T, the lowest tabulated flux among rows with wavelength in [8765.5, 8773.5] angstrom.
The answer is 15.84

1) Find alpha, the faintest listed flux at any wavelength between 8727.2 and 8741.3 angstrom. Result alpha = 16.2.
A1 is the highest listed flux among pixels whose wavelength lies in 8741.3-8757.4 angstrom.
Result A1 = 19.09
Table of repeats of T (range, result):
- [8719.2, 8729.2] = 15.95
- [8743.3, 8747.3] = 14.66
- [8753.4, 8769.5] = 15.64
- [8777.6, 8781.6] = 19.78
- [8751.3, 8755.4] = 15.05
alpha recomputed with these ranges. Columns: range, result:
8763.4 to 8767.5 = 17.73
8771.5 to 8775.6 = 18.47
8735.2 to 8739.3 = 17.17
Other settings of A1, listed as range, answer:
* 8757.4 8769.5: 19.97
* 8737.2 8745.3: 18.61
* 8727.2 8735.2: 19.87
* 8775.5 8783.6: 19.88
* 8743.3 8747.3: 14.89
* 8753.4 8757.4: 16.09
